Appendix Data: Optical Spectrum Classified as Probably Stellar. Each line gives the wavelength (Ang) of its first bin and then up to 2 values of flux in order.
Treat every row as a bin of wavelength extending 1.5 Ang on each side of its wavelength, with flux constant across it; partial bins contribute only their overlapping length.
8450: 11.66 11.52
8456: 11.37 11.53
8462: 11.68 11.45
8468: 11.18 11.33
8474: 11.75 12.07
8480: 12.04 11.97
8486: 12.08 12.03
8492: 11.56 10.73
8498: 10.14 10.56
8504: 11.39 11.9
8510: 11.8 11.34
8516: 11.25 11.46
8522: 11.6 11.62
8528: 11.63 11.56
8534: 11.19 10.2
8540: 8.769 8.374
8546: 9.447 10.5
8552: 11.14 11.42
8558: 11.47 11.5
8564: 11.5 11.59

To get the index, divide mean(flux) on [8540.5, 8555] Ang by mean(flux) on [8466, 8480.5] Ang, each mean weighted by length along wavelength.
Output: 0.85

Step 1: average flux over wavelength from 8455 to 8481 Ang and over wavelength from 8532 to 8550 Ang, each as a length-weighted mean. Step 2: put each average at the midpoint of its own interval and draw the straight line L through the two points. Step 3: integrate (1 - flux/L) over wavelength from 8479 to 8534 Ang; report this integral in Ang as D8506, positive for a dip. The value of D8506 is -4.4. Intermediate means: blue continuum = 11.6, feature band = 11.5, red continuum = 9.78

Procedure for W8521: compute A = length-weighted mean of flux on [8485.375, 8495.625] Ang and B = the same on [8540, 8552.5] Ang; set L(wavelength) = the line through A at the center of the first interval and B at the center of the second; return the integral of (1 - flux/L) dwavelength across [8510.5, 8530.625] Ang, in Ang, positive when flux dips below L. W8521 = -1.8 Ang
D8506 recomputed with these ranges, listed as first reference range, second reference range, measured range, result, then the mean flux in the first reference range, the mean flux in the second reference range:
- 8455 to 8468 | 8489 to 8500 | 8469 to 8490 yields -1.3 Ang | 11.5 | 11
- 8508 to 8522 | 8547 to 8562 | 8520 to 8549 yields 2.1 Ang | 11.5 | 11.1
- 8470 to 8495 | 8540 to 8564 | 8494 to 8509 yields 0.6 Ang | 11.8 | 10.5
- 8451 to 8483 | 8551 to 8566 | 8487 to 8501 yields 0.6 Ang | 11.6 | 11.4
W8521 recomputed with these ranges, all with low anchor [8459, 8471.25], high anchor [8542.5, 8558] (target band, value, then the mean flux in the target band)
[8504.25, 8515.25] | -0.7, 11.6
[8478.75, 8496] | -0.9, 11.8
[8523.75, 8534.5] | -0.9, 11.5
